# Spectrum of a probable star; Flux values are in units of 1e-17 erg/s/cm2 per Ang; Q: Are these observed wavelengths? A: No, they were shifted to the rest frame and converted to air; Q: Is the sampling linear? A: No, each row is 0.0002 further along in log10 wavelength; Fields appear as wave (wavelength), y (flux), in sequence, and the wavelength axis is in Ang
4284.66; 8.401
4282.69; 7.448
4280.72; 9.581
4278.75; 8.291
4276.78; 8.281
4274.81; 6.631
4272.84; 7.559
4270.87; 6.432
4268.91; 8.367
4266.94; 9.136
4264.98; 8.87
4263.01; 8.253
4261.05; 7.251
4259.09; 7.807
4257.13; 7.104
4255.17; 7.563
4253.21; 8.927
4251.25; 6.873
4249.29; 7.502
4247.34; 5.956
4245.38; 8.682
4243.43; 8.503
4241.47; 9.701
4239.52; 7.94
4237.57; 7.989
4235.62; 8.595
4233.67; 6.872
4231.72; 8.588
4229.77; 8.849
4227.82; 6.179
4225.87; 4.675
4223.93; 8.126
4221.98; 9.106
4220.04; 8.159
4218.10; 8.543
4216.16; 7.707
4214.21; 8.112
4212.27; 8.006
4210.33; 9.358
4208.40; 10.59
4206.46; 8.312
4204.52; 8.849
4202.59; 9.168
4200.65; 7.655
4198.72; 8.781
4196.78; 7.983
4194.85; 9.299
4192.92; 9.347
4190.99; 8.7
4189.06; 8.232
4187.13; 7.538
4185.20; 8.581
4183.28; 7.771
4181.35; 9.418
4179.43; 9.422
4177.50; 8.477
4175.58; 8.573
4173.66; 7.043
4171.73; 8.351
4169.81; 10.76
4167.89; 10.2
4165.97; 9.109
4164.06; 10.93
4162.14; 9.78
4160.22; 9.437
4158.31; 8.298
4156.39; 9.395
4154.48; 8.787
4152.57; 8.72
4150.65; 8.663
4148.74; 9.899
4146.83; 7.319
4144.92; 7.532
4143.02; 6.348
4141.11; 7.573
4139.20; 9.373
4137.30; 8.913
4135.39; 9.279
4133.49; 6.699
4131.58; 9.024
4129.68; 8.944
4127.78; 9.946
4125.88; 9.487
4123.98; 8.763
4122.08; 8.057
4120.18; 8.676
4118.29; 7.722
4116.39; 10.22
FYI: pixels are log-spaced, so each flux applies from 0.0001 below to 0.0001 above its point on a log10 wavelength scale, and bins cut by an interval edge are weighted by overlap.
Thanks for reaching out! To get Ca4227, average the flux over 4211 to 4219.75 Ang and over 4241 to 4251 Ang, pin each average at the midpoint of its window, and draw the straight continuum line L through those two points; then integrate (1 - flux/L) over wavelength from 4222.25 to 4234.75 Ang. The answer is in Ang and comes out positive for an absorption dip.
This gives 1.1 Ang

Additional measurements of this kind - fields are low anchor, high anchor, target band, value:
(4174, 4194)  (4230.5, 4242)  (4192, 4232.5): 0.2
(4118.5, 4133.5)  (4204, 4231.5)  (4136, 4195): -1.7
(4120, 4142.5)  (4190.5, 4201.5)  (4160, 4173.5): -1.6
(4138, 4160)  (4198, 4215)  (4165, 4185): -0.8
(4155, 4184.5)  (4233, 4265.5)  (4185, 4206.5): 0.4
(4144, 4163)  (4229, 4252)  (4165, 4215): -1.8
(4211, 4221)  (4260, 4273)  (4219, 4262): 1.6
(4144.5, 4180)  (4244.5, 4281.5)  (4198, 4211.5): -0.7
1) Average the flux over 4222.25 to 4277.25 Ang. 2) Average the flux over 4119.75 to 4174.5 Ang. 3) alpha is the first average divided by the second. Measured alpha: 0.9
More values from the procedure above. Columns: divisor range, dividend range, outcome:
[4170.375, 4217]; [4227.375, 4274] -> 0.92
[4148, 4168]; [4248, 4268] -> 0.85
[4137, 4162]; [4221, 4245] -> 0.93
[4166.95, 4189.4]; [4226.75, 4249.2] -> 0.91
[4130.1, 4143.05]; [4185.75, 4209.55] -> 1.05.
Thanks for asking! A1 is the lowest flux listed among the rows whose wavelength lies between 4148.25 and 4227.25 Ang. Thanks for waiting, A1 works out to 4.675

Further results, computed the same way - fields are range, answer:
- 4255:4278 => 6.432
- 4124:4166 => 6.348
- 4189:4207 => 7.655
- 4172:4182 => 7.043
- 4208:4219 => 7.707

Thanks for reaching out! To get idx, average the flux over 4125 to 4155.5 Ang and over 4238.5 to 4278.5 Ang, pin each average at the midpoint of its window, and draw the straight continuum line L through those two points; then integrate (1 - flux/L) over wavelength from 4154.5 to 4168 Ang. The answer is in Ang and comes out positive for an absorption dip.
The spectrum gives -1.7 Ang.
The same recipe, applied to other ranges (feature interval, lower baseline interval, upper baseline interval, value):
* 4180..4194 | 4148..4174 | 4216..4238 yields 0.2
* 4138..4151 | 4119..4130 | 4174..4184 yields 1.1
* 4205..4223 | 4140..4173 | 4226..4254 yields -1.1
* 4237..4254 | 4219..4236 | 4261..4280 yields -0.5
